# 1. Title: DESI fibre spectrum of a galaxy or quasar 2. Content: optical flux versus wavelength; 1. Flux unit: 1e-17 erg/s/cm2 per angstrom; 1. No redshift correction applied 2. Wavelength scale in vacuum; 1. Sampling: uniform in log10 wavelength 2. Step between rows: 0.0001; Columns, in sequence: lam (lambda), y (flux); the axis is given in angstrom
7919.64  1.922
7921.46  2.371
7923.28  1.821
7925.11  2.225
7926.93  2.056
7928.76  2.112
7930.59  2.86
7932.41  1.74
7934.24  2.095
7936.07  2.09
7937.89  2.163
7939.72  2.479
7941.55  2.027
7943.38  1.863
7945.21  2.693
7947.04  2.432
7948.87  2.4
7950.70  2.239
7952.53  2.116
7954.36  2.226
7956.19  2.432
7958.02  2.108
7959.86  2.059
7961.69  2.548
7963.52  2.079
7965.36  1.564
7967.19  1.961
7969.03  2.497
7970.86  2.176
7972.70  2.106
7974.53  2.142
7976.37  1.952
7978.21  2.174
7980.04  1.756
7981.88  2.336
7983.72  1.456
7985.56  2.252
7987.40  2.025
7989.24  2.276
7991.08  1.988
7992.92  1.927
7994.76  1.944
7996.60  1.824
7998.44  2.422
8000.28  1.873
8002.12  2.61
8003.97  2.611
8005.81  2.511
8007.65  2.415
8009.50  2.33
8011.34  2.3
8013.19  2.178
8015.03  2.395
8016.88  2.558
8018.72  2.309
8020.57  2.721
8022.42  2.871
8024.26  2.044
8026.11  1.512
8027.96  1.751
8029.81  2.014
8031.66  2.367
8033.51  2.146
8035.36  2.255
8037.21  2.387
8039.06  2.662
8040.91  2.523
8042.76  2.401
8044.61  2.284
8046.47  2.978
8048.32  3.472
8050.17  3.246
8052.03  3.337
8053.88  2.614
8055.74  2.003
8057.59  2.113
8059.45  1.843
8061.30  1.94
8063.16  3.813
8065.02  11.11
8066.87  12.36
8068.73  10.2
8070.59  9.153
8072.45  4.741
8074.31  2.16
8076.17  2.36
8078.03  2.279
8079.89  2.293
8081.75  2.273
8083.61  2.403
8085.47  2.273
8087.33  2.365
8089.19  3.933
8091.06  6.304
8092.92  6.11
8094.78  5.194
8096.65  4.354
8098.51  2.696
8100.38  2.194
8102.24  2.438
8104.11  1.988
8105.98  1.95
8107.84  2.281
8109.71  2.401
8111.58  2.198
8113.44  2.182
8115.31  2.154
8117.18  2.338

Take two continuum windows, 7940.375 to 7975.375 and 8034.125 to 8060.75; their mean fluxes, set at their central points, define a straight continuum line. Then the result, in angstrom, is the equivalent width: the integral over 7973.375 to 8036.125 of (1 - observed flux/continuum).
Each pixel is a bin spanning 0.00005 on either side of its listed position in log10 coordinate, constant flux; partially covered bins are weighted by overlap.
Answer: 5.4 angstrom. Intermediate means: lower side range 2.2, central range 2.18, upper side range 2.57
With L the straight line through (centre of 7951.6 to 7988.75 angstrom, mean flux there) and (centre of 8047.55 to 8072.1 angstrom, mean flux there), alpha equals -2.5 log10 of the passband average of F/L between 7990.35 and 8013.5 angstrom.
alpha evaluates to 0.39 mag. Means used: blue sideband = 2.1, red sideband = 5.17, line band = 2.23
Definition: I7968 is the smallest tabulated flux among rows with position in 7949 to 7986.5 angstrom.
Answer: 1.456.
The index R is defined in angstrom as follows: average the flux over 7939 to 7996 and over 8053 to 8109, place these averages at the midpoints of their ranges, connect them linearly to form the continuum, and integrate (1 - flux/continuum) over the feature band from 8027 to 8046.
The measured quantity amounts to 5.6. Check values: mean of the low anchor 2.13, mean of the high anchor 3.98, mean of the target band 2.29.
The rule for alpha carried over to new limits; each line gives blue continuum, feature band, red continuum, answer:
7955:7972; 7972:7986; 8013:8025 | 0.12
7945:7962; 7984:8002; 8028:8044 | 0.12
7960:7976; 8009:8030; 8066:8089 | 0.39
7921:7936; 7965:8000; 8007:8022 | 0.13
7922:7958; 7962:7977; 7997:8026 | 0.10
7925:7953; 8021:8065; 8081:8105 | 0.16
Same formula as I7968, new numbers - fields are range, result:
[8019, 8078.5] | 1.512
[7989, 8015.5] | 1.824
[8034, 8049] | 2.255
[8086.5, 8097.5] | 2.365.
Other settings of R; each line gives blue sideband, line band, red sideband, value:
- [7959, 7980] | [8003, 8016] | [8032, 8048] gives -0.40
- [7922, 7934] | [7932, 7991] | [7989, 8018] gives 1.41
